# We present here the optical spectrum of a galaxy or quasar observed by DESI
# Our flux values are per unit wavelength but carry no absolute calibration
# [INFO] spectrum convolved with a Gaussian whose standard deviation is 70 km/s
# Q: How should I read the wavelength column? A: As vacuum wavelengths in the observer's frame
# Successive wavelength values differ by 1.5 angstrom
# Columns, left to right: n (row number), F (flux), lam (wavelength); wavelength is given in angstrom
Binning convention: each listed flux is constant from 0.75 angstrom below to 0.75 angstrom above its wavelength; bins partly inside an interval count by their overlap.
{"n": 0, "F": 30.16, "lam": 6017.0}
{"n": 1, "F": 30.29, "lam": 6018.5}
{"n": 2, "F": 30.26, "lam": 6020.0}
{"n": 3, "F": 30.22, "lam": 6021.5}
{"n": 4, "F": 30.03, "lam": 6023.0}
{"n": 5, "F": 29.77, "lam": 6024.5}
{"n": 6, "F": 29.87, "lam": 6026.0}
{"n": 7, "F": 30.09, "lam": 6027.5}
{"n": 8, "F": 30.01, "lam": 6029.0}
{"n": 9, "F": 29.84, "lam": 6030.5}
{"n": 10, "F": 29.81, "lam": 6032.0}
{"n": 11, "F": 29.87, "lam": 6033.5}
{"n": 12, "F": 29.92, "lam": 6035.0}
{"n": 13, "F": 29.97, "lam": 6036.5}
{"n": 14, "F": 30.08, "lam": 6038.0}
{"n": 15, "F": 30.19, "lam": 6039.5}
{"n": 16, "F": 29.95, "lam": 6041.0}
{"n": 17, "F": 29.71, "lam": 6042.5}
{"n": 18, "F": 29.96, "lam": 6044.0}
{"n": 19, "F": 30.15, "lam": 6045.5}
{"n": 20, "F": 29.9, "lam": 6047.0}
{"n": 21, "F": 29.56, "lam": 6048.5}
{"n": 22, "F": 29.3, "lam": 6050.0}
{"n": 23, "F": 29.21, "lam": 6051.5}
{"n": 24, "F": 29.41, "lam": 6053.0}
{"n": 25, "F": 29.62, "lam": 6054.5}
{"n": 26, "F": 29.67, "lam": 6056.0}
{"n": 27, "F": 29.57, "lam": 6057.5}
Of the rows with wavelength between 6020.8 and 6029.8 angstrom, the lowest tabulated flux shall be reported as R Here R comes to 29.77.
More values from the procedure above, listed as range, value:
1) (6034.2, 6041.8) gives 29.92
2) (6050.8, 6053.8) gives 29.21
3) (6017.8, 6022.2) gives 30.22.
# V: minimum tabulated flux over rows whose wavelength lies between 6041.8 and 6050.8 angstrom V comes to 29.3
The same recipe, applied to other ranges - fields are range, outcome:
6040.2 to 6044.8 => 29.71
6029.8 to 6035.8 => 29.81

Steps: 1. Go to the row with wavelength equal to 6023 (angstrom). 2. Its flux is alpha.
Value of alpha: 30.03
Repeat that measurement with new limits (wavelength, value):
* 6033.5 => 29.87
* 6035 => 29.92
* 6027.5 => 30.09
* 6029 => 30.01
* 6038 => 30.08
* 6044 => 29.96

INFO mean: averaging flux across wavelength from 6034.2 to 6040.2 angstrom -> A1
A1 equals 30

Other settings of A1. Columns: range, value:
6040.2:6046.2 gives 29.9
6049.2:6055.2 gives 29.4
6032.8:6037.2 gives 29.9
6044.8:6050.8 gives 29.7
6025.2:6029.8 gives 30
